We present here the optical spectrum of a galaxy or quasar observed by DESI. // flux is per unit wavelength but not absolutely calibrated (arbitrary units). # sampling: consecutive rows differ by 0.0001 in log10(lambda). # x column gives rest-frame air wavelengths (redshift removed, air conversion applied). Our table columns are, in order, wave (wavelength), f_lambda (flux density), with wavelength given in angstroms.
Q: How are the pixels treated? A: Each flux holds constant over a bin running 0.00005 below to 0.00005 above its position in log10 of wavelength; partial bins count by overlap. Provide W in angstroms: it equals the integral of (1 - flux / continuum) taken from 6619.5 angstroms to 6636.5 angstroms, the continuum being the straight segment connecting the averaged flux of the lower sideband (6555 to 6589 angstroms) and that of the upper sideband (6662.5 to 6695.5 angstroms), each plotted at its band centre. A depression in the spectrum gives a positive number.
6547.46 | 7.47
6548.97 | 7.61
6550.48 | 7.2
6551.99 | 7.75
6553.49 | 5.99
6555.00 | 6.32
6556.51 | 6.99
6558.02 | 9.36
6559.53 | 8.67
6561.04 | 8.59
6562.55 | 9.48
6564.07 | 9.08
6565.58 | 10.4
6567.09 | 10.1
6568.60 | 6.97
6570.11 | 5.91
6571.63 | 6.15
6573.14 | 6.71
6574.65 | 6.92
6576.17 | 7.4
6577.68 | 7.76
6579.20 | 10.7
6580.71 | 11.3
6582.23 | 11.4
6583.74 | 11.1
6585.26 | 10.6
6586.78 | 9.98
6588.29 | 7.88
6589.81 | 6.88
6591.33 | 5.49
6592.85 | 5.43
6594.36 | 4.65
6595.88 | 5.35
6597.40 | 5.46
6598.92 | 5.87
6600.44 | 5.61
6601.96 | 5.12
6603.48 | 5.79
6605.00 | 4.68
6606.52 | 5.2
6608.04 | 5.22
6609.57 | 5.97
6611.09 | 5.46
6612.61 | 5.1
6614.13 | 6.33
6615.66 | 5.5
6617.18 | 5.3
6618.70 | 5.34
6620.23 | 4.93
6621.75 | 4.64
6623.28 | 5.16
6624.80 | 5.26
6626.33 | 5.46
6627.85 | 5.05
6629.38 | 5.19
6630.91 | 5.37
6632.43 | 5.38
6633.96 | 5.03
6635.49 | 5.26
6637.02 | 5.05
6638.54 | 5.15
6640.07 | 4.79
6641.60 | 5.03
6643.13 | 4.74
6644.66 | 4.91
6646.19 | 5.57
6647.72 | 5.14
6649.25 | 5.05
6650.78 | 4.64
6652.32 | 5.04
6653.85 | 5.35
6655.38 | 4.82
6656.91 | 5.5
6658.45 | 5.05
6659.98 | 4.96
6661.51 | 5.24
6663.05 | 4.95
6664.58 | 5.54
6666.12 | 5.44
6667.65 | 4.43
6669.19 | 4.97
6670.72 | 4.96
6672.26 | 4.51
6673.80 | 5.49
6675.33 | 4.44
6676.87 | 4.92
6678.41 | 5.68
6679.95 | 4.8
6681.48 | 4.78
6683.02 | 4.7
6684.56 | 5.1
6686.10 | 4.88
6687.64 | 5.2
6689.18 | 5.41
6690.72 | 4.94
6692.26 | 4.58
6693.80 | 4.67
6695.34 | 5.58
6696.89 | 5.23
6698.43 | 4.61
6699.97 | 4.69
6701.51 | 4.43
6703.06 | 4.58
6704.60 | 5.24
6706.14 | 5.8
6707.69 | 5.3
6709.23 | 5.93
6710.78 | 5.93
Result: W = 4.1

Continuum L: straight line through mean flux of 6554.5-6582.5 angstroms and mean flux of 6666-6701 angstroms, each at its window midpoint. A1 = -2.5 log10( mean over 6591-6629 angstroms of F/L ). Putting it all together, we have 0.317 mag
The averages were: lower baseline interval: 8.4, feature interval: 5.33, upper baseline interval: 4.95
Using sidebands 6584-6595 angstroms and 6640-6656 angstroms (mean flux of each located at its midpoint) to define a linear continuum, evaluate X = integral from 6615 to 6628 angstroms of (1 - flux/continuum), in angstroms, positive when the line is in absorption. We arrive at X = 2.0 angstroms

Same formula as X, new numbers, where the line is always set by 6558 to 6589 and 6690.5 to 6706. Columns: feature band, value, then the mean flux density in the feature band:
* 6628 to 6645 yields 4.4 angstroms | 5.08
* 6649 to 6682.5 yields 5.1 angstroms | 5.02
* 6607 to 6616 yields 2.4 angstroms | 5.58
